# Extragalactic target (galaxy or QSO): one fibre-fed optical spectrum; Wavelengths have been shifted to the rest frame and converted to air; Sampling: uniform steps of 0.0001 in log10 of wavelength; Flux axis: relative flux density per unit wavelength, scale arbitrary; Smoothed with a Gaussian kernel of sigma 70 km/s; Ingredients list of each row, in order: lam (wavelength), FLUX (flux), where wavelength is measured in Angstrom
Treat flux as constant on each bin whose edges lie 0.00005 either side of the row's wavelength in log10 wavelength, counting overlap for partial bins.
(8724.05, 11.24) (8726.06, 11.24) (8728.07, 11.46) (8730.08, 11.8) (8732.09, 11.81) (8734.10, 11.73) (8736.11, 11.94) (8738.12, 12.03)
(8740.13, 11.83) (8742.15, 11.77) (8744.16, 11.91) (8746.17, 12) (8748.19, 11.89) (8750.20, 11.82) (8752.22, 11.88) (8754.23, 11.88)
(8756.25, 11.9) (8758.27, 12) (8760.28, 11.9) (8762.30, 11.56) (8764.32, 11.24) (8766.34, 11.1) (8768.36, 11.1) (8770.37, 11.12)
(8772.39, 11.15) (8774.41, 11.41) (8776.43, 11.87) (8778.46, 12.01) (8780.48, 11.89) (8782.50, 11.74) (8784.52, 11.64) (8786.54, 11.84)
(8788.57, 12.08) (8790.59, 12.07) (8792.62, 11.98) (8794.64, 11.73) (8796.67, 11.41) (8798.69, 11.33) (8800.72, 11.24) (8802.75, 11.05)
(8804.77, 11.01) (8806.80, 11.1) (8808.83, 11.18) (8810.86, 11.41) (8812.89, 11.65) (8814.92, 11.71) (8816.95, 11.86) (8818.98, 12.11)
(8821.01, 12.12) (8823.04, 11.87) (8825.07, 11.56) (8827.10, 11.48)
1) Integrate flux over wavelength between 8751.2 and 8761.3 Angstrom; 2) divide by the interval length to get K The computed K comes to 11.9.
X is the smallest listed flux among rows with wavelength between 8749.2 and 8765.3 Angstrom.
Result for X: 11.24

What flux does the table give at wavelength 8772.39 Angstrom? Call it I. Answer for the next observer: 11.15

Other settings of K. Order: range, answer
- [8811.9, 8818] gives 11.7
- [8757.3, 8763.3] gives 11.8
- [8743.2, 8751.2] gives 11.9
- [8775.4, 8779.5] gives 11.9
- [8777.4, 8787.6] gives 11.8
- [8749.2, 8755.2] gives 11.9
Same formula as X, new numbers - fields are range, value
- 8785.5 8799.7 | 11.33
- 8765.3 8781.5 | 11.1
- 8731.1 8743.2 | 11.73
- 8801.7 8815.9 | 11.01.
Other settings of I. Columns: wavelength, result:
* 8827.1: 11.48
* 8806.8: 11.1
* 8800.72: 11.24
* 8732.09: 11.81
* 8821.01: 12.12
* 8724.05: 11.24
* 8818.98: 12.11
